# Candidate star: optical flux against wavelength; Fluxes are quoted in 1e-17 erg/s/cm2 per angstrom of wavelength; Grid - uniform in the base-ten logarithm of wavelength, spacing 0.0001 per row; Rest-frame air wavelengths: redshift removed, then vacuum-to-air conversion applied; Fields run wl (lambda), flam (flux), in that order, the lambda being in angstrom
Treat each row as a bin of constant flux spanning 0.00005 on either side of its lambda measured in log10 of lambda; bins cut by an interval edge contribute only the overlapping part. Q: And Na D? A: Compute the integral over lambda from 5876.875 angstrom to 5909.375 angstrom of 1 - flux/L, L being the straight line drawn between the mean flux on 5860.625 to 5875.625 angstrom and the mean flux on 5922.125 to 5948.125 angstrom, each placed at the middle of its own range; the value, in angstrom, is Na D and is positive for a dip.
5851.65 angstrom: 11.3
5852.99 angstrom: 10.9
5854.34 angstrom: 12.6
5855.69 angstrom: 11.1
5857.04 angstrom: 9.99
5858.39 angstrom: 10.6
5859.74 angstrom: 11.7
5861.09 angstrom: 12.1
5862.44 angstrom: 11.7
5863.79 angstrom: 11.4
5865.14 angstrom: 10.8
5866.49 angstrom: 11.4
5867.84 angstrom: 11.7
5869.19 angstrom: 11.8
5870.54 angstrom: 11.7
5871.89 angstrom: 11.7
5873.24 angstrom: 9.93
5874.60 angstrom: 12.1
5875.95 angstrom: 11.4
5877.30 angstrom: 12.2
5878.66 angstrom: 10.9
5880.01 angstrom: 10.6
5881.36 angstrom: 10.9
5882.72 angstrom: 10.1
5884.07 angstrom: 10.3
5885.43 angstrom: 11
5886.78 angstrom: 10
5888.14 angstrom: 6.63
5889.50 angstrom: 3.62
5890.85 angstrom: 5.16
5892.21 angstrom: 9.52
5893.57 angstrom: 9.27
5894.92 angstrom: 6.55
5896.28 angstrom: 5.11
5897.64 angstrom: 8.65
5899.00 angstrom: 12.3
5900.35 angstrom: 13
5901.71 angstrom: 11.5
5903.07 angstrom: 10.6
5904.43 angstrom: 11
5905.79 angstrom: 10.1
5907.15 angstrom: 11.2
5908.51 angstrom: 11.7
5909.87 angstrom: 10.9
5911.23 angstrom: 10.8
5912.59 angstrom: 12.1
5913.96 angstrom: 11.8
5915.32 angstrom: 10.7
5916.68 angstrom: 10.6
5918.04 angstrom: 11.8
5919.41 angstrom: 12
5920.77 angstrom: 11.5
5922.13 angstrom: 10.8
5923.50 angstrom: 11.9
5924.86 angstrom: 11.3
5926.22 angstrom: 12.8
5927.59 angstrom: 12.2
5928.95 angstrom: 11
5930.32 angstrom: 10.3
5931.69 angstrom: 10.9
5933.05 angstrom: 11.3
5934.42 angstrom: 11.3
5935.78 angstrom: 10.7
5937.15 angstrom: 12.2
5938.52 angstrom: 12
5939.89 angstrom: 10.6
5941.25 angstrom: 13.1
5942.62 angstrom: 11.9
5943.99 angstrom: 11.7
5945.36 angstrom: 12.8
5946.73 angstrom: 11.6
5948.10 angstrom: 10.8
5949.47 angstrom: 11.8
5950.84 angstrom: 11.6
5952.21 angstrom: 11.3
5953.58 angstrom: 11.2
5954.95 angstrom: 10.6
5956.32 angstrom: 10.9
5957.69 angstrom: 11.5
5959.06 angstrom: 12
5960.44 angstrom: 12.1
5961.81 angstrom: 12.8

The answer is 5.3 angstrom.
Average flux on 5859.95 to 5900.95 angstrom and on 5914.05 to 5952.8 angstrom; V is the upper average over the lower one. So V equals 1.1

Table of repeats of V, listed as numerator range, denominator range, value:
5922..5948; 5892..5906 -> 1.19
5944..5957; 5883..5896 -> 1.43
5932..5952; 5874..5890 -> 1.16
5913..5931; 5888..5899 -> 1.60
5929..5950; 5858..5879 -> 1.00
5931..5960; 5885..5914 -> 1.20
